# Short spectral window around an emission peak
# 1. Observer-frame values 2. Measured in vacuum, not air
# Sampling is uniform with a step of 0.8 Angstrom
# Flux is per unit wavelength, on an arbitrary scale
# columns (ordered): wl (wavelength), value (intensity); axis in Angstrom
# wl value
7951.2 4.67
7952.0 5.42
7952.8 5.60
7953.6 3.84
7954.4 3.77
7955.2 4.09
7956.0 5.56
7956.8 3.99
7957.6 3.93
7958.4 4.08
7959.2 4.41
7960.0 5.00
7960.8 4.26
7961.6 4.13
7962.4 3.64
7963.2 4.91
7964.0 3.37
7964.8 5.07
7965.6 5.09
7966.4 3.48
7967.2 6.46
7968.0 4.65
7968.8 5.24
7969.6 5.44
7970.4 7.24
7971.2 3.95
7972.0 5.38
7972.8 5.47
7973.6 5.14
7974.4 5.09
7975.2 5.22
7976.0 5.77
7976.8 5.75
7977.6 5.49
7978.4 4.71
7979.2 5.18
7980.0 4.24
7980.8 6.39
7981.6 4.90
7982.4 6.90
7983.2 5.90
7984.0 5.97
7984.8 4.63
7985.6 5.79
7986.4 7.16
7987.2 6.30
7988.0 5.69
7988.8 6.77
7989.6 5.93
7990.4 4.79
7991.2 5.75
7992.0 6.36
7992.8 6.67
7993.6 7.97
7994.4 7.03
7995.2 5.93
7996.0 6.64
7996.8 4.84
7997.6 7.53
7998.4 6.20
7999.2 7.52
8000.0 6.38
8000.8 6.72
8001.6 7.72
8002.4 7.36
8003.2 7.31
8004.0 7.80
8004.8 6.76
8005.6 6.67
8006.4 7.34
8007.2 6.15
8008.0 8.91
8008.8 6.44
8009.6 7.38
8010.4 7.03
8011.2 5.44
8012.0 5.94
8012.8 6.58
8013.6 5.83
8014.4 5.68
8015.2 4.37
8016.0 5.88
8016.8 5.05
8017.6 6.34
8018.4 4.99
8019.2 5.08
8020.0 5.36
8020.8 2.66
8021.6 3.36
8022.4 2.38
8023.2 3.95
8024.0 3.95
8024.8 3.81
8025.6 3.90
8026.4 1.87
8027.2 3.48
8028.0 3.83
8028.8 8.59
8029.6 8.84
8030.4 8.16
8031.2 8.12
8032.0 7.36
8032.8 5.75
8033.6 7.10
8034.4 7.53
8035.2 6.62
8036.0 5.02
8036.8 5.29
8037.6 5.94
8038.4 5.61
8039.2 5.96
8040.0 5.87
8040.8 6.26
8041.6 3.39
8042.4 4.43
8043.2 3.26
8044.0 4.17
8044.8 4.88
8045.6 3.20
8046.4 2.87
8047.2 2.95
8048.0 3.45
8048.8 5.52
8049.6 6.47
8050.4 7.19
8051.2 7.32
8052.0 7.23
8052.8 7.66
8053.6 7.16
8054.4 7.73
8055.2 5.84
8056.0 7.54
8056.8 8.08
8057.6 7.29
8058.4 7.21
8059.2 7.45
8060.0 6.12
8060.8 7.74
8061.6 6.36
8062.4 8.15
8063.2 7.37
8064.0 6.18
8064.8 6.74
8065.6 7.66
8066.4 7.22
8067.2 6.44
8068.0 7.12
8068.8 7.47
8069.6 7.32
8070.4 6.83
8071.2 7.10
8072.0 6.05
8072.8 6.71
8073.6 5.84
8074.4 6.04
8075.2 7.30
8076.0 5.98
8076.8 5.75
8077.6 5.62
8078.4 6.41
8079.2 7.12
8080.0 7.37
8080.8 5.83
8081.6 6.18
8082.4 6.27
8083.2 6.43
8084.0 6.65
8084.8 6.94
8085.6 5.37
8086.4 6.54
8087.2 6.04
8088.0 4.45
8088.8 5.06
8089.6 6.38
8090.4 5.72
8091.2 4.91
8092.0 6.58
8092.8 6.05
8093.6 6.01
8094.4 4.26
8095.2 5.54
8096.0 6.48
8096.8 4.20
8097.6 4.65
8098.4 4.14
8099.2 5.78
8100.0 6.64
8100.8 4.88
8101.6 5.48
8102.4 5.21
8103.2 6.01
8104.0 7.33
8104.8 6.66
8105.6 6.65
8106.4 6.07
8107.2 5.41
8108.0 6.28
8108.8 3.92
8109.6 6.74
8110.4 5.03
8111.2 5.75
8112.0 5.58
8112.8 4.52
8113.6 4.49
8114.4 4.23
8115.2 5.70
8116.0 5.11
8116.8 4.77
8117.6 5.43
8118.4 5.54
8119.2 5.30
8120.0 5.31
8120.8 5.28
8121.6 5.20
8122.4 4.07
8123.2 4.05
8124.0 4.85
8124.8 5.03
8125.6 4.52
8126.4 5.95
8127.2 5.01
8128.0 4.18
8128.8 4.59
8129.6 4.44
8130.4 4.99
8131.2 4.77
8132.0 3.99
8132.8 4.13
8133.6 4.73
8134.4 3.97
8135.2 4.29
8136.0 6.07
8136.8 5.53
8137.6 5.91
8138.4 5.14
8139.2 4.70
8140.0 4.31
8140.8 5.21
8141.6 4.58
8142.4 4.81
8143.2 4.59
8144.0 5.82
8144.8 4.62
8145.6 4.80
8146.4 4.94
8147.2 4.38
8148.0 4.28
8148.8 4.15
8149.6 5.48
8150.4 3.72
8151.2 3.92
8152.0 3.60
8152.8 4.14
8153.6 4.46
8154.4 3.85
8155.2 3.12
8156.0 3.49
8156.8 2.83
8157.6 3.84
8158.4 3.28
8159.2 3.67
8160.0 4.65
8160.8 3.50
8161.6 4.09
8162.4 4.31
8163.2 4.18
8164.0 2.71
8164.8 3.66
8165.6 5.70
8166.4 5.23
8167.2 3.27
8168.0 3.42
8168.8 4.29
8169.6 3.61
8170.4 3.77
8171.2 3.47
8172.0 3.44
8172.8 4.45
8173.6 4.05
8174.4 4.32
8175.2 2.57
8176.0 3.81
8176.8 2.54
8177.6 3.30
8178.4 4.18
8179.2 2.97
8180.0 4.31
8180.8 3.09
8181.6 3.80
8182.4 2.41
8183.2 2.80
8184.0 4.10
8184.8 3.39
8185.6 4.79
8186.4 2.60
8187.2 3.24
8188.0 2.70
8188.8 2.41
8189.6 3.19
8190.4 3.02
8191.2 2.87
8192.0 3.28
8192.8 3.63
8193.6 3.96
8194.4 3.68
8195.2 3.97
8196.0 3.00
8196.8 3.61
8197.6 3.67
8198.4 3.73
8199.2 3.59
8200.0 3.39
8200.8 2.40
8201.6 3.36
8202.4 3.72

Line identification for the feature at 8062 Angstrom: Mg II 2798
